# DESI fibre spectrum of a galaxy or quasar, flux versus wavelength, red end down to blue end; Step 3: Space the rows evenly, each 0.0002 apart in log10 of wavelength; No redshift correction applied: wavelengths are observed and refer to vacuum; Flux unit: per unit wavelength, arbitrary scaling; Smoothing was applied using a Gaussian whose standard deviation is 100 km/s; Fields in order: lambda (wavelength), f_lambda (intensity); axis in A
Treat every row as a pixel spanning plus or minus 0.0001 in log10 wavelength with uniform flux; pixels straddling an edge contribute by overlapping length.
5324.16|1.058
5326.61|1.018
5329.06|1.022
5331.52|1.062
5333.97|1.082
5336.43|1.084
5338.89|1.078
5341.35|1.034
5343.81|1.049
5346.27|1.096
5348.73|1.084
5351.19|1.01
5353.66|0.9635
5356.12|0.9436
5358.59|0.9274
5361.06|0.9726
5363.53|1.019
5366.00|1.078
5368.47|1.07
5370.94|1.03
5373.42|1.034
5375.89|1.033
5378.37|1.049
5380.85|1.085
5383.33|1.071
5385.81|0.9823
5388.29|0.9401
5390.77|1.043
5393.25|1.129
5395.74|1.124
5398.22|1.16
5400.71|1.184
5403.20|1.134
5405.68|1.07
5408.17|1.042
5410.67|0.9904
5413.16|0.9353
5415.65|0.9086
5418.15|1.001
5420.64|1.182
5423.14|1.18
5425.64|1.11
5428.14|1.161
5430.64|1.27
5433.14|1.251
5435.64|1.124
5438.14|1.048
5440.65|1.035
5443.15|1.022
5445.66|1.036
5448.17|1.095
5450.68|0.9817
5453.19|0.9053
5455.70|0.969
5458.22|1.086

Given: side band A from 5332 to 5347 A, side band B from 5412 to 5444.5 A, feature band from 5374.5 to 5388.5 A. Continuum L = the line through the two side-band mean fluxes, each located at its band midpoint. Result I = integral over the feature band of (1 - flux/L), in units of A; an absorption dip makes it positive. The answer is 0.62 A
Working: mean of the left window 1.07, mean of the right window 1.09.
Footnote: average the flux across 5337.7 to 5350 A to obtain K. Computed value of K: 1.07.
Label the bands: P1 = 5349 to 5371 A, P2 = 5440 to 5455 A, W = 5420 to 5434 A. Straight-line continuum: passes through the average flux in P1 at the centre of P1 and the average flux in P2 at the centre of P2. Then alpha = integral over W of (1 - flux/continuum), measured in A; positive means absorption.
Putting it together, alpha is -2.53 A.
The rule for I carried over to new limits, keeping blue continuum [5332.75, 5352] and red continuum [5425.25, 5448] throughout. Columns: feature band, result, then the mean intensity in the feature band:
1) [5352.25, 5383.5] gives 1.7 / 1.02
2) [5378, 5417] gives 1.5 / 1.05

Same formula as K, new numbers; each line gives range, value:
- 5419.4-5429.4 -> 1.16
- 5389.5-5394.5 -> 1.08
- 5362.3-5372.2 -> 1.05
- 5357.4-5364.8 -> 0.974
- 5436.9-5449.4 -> 1.05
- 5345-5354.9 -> 1.04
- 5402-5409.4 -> 1.08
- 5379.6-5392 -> 1.02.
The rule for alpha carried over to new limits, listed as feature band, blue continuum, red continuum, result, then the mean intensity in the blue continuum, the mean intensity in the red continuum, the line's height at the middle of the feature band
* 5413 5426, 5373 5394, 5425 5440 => 0.8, 1.04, 1.16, 1.13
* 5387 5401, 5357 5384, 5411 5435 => -0.3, 1.03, 1.11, 1.07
